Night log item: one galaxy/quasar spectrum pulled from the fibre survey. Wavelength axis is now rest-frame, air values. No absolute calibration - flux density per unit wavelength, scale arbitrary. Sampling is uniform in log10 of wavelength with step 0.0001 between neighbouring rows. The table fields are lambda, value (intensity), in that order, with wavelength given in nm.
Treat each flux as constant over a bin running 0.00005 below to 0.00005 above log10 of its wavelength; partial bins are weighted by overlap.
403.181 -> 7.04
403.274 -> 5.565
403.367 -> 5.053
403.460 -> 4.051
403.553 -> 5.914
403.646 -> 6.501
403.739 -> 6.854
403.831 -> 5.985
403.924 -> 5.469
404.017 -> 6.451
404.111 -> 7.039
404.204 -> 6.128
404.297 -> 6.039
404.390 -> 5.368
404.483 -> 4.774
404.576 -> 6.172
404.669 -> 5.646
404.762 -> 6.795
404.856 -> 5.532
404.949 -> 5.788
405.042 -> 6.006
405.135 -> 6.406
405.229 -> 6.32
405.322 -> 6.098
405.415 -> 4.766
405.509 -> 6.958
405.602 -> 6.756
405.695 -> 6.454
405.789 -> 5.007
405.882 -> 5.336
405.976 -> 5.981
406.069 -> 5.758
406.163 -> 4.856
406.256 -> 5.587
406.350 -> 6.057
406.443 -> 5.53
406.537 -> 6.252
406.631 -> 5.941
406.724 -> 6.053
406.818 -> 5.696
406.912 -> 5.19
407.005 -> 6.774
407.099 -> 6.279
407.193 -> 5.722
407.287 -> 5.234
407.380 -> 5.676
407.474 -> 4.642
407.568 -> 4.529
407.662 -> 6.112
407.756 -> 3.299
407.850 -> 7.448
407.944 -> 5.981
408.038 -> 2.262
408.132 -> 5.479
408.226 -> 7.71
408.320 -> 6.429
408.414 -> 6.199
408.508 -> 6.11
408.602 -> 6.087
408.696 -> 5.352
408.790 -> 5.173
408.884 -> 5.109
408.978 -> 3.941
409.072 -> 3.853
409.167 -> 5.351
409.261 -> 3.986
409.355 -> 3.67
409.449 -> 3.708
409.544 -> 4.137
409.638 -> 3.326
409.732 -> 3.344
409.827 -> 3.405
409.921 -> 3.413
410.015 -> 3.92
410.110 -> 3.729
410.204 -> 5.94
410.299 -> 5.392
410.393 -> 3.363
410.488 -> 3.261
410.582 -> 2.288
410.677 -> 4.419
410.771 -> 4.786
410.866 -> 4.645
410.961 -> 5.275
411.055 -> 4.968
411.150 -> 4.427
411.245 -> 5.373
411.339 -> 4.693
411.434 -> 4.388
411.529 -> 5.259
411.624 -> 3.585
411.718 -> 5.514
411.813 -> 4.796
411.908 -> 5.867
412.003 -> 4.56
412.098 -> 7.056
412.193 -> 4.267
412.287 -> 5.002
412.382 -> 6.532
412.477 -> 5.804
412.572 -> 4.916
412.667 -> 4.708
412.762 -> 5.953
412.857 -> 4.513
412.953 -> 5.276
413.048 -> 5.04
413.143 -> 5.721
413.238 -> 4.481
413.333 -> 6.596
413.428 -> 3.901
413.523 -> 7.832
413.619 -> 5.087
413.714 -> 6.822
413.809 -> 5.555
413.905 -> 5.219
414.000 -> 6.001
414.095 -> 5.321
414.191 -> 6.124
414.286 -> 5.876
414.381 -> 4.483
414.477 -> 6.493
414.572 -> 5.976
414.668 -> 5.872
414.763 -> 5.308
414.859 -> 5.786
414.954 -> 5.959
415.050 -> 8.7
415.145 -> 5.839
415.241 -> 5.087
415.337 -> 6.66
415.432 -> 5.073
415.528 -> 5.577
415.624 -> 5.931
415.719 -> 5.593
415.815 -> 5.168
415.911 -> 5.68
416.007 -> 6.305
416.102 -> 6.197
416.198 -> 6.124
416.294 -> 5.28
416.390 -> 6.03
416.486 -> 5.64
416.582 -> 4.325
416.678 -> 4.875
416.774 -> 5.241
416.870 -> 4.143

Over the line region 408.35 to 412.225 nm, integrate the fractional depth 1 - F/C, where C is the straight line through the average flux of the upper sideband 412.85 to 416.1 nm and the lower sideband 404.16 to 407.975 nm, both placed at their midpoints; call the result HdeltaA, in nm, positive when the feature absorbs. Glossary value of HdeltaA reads 0.79 nm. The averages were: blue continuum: 5.78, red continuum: 5.75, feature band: 4.59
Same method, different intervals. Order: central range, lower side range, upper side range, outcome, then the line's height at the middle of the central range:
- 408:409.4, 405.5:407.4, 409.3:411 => -0.119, 4.72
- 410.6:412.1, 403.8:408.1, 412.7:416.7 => 0.224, 5.71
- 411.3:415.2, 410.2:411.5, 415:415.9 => -0.213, 5.24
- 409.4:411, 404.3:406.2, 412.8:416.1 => 0.490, 5.79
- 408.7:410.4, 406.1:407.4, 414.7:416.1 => 0.473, 5.82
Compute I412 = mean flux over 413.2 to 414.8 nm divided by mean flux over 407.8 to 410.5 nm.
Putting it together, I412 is 1.20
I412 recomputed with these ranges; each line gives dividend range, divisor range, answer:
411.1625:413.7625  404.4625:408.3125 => 0.92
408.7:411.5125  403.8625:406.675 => 0.72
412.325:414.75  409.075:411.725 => 1.32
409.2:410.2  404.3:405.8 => 0.64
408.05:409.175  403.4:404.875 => 0.92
